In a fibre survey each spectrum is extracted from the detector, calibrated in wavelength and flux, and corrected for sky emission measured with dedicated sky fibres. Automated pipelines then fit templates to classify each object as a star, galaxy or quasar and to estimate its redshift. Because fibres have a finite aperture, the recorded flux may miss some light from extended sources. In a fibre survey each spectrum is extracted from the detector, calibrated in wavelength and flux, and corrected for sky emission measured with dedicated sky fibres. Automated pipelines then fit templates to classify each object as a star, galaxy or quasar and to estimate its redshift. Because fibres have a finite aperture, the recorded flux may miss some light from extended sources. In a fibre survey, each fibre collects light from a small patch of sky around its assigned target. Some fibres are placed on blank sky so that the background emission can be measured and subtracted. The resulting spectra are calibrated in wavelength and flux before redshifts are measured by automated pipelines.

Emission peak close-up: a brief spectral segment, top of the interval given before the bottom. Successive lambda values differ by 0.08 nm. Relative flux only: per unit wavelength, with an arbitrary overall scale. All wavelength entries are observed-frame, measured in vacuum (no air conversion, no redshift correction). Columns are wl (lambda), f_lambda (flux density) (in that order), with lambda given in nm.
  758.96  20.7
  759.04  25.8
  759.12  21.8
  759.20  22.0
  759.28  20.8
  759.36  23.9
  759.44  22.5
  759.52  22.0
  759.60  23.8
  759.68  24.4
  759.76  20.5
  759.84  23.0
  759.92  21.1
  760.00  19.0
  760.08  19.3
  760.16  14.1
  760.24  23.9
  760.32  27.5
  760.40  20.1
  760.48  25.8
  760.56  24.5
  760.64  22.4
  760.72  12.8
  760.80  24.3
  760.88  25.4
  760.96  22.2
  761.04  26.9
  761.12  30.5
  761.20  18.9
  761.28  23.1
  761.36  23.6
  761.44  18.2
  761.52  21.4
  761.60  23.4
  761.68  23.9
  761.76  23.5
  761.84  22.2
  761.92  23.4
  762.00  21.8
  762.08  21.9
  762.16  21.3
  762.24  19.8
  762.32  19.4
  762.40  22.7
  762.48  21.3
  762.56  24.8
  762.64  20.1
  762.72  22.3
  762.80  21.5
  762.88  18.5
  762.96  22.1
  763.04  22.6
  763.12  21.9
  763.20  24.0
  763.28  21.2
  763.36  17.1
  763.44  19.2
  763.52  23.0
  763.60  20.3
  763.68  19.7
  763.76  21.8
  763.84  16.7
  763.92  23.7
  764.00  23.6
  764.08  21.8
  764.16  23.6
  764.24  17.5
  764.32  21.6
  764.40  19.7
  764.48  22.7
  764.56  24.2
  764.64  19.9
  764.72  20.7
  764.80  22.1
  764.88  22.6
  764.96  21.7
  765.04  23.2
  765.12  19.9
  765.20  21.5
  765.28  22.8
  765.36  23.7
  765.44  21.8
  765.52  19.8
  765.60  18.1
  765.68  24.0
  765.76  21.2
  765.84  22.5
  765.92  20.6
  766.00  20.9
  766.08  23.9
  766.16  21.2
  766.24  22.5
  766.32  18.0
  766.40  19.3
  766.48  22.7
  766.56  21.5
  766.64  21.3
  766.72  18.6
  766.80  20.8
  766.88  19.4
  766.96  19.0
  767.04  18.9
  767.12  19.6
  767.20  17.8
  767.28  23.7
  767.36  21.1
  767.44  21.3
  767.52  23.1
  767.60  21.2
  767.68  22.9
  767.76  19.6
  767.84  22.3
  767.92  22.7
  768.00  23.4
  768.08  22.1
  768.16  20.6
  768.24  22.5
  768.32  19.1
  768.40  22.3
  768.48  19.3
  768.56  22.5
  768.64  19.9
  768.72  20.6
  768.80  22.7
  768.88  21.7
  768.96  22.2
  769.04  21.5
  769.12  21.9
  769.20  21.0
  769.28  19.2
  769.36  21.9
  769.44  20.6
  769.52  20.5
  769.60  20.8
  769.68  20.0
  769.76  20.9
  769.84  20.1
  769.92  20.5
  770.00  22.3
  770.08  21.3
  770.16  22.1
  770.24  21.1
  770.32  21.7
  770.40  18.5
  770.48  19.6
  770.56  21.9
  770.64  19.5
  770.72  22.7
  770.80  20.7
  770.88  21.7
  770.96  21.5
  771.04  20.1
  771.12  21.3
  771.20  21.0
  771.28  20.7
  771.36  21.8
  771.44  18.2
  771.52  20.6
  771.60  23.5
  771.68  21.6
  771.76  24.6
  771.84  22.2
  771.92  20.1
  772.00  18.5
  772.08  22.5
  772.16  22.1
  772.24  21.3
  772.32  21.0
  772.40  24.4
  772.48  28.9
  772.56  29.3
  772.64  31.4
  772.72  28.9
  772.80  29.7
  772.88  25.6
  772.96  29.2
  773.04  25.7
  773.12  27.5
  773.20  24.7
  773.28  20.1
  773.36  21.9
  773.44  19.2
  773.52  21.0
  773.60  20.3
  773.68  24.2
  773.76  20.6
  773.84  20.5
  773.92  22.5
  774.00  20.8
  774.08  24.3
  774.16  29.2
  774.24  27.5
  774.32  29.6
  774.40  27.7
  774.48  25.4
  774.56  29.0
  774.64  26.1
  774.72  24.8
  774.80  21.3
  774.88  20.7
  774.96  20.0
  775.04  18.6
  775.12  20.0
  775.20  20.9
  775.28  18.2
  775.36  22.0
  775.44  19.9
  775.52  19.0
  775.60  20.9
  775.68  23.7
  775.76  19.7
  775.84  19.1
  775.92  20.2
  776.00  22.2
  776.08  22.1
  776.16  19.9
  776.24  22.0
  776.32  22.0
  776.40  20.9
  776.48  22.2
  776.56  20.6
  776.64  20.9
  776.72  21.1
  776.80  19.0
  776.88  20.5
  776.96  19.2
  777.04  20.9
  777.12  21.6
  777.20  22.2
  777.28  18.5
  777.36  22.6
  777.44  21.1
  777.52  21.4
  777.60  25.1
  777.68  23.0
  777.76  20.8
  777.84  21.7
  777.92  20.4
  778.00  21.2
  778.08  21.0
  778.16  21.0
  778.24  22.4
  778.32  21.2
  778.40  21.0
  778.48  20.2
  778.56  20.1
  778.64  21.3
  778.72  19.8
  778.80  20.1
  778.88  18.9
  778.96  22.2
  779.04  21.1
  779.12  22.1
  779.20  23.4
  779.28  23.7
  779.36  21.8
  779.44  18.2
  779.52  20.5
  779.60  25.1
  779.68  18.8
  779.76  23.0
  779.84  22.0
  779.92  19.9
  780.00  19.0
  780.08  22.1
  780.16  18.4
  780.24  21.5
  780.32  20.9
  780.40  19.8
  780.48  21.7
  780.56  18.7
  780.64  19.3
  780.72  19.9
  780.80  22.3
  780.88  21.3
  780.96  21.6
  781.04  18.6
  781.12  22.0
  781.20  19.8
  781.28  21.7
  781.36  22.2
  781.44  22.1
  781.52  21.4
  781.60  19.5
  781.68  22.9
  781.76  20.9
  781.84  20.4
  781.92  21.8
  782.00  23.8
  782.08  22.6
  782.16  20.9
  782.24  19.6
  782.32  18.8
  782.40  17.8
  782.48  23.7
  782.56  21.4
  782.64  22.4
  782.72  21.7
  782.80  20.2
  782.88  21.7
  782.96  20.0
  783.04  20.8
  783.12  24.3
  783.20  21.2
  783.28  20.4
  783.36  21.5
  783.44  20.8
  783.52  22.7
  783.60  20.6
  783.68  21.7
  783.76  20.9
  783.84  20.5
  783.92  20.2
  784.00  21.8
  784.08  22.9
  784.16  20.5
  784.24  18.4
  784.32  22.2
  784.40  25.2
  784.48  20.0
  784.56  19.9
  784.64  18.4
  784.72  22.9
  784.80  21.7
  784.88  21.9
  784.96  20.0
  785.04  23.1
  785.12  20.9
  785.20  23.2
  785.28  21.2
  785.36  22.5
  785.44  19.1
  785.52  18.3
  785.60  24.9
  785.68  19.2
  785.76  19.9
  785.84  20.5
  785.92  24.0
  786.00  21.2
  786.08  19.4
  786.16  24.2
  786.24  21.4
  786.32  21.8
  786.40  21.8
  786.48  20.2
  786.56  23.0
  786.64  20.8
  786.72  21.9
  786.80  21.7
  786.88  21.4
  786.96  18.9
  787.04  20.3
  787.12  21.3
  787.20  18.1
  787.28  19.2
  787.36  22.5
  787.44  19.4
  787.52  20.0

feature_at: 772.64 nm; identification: [S II] 6716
